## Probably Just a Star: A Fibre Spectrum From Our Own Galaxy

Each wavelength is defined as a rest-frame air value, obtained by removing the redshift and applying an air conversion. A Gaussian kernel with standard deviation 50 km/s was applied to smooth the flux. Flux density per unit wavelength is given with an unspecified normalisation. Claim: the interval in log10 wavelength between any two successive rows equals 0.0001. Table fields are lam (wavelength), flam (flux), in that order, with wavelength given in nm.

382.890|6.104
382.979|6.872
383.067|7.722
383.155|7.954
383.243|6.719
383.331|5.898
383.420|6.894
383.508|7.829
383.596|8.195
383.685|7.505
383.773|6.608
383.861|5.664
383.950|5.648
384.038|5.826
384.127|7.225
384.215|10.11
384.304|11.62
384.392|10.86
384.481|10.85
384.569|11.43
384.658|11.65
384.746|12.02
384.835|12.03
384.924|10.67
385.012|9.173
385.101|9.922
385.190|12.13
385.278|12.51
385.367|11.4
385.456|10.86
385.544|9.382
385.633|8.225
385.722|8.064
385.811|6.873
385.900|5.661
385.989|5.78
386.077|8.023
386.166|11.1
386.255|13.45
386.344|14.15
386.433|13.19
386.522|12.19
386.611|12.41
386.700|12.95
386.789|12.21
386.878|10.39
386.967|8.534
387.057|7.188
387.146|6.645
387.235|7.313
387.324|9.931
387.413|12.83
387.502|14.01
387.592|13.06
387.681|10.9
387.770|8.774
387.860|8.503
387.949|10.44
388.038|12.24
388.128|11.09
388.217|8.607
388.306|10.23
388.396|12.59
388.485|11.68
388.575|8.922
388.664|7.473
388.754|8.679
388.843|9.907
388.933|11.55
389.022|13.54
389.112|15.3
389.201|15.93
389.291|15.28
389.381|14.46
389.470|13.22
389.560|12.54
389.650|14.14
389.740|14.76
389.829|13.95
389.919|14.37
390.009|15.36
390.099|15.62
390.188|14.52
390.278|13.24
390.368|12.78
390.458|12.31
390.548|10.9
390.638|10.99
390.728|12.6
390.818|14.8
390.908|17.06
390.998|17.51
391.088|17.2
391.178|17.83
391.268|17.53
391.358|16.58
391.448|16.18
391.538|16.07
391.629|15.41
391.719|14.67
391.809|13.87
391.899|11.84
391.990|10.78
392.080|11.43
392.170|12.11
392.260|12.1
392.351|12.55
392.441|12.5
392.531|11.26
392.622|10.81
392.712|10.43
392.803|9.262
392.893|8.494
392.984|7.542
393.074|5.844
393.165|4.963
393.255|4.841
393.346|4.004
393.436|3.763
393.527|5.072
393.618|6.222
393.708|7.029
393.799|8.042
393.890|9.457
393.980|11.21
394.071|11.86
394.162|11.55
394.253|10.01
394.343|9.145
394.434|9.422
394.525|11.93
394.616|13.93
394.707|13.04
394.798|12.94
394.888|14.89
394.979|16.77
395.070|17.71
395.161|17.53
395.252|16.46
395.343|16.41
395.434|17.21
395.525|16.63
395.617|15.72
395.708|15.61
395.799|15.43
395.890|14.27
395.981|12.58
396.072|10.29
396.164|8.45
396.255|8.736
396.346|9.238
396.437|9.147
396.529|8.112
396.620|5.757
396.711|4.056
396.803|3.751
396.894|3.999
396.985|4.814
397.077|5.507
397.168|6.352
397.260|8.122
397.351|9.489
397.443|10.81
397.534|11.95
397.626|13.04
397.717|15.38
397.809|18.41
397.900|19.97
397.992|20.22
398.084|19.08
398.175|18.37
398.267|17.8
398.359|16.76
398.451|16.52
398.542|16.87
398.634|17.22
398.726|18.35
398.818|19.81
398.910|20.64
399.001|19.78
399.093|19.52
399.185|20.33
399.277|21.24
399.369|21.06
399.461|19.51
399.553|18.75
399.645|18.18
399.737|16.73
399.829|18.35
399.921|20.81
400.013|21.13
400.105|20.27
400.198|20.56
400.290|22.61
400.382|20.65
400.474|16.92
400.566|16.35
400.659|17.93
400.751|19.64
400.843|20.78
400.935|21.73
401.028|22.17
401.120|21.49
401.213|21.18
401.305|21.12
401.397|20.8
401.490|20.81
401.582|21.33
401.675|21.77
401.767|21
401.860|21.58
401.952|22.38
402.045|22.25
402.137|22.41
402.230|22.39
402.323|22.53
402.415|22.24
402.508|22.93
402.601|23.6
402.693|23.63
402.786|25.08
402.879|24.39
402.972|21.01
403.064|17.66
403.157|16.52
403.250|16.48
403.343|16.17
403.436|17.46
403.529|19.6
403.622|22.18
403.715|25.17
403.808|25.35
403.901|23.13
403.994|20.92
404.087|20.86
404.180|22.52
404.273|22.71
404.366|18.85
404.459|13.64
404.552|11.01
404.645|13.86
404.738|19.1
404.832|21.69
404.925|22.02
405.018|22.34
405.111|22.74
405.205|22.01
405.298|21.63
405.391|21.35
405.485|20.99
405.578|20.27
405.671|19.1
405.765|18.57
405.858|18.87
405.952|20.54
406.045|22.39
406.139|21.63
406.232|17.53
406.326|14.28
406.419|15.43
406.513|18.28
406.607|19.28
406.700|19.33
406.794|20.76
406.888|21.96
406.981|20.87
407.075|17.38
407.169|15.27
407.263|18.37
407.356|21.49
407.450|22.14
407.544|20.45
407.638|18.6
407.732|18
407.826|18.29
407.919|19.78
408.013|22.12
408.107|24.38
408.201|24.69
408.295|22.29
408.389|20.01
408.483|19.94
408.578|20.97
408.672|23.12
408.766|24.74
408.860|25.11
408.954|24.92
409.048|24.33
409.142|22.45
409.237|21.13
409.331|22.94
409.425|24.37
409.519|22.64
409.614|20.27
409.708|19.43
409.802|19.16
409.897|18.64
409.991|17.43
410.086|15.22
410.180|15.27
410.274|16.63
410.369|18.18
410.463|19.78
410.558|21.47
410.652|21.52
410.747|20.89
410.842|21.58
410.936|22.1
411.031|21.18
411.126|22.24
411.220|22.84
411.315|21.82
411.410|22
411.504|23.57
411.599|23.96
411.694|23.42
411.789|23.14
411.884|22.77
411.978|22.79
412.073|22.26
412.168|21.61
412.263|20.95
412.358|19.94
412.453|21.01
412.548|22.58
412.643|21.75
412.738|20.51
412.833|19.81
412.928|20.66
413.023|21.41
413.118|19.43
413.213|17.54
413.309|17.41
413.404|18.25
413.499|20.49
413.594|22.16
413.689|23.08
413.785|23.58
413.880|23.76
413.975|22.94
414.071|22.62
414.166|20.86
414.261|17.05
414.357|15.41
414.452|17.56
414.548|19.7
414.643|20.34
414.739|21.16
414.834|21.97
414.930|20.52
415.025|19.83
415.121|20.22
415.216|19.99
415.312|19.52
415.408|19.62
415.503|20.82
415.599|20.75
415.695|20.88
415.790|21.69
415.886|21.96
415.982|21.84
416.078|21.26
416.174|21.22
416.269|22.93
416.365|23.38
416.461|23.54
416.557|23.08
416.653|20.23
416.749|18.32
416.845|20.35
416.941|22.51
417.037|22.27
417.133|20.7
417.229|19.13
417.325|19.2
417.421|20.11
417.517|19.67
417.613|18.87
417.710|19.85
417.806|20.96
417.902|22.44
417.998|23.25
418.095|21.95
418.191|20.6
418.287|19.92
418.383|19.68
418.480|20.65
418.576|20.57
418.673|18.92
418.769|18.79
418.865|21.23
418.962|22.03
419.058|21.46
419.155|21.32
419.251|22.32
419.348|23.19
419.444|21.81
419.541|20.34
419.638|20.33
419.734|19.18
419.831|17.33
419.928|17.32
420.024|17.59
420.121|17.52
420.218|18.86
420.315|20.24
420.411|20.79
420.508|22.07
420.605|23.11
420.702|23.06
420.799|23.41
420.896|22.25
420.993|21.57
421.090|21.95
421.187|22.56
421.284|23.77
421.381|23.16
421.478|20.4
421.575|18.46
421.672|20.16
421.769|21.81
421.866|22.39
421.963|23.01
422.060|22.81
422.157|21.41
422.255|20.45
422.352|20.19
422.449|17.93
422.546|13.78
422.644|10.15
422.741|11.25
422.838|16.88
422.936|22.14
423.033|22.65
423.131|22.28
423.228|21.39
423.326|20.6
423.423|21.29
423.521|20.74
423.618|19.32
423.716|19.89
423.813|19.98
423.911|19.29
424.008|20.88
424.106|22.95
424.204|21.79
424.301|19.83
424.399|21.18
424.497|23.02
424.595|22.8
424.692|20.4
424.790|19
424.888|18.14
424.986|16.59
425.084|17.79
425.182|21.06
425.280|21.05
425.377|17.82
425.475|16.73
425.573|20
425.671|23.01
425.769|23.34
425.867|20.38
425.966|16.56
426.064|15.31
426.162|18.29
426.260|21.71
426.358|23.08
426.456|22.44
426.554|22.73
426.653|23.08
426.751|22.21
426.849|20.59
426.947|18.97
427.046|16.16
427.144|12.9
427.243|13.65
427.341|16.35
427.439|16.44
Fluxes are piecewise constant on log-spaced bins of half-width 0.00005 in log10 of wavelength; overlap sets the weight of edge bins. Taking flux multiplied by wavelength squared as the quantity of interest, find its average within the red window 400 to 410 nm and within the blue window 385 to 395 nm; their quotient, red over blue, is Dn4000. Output 1.95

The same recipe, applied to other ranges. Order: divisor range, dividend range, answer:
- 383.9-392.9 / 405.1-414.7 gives 1.96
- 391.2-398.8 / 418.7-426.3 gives 1.93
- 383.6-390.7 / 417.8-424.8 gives 2.22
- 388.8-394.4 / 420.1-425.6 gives 1.97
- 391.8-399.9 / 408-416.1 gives 1.79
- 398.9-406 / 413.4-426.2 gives 1.09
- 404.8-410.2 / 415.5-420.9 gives 1.07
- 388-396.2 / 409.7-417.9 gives 1.87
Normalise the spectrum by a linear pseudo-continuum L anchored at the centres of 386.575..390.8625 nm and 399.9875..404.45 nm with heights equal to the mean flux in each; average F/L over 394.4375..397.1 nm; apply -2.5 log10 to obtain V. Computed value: 0.37 mag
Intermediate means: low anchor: 11.9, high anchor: 21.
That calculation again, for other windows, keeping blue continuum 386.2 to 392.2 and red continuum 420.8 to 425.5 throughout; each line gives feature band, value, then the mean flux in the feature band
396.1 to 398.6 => 0.251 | 11.5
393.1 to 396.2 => 0.201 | 11.6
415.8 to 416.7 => -0.185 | 22.1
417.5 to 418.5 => -0.092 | 20.7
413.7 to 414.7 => -0.127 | 20.5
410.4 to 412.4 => -0.241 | 22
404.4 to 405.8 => -0.193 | 19.4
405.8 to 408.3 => -0.186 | 19.8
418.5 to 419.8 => -0.083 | 20.8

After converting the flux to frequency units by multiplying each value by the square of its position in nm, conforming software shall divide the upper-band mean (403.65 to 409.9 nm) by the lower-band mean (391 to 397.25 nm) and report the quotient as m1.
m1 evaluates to 1.97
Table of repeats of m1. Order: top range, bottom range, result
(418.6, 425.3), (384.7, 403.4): 1.66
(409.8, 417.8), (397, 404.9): 1.15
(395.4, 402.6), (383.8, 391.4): 1.55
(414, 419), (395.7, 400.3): 1.53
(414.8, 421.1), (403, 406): 1.12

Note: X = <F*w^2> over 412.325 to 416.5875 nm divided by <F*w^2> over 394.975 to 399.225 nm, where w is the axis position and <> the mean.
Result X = 1.64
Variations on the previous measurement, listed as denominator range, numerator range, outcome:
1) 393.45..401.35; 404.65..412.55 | 1.48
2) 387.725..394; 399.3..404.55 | 1.86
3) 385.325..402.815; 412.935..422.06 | 1.67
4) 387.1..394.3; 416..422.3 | 2.08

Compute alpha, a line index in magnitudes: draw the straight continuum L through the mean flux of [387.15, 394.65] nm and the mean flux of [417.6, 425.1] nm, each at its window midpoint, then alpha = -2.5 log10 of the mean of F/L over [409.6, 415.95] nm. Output -0.15 mag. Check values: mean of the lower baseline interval 11.6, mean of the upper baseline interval 20.4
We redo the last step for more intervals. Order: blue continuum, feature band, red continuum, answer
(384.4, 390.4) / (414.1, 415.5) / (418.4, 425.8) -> -0.07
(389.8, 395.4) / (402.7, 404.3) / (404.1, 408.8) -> -0.15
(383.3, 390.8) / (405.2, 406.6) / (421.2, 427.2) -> -0.25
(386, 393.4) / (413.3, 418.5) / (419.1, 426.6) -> -0.12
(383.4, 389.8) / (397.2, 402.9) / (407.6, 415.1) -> -0.19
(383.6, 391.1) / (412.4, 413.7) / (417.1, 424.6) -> -0.12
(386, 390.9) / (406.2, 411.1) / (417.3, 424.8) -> -0.18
